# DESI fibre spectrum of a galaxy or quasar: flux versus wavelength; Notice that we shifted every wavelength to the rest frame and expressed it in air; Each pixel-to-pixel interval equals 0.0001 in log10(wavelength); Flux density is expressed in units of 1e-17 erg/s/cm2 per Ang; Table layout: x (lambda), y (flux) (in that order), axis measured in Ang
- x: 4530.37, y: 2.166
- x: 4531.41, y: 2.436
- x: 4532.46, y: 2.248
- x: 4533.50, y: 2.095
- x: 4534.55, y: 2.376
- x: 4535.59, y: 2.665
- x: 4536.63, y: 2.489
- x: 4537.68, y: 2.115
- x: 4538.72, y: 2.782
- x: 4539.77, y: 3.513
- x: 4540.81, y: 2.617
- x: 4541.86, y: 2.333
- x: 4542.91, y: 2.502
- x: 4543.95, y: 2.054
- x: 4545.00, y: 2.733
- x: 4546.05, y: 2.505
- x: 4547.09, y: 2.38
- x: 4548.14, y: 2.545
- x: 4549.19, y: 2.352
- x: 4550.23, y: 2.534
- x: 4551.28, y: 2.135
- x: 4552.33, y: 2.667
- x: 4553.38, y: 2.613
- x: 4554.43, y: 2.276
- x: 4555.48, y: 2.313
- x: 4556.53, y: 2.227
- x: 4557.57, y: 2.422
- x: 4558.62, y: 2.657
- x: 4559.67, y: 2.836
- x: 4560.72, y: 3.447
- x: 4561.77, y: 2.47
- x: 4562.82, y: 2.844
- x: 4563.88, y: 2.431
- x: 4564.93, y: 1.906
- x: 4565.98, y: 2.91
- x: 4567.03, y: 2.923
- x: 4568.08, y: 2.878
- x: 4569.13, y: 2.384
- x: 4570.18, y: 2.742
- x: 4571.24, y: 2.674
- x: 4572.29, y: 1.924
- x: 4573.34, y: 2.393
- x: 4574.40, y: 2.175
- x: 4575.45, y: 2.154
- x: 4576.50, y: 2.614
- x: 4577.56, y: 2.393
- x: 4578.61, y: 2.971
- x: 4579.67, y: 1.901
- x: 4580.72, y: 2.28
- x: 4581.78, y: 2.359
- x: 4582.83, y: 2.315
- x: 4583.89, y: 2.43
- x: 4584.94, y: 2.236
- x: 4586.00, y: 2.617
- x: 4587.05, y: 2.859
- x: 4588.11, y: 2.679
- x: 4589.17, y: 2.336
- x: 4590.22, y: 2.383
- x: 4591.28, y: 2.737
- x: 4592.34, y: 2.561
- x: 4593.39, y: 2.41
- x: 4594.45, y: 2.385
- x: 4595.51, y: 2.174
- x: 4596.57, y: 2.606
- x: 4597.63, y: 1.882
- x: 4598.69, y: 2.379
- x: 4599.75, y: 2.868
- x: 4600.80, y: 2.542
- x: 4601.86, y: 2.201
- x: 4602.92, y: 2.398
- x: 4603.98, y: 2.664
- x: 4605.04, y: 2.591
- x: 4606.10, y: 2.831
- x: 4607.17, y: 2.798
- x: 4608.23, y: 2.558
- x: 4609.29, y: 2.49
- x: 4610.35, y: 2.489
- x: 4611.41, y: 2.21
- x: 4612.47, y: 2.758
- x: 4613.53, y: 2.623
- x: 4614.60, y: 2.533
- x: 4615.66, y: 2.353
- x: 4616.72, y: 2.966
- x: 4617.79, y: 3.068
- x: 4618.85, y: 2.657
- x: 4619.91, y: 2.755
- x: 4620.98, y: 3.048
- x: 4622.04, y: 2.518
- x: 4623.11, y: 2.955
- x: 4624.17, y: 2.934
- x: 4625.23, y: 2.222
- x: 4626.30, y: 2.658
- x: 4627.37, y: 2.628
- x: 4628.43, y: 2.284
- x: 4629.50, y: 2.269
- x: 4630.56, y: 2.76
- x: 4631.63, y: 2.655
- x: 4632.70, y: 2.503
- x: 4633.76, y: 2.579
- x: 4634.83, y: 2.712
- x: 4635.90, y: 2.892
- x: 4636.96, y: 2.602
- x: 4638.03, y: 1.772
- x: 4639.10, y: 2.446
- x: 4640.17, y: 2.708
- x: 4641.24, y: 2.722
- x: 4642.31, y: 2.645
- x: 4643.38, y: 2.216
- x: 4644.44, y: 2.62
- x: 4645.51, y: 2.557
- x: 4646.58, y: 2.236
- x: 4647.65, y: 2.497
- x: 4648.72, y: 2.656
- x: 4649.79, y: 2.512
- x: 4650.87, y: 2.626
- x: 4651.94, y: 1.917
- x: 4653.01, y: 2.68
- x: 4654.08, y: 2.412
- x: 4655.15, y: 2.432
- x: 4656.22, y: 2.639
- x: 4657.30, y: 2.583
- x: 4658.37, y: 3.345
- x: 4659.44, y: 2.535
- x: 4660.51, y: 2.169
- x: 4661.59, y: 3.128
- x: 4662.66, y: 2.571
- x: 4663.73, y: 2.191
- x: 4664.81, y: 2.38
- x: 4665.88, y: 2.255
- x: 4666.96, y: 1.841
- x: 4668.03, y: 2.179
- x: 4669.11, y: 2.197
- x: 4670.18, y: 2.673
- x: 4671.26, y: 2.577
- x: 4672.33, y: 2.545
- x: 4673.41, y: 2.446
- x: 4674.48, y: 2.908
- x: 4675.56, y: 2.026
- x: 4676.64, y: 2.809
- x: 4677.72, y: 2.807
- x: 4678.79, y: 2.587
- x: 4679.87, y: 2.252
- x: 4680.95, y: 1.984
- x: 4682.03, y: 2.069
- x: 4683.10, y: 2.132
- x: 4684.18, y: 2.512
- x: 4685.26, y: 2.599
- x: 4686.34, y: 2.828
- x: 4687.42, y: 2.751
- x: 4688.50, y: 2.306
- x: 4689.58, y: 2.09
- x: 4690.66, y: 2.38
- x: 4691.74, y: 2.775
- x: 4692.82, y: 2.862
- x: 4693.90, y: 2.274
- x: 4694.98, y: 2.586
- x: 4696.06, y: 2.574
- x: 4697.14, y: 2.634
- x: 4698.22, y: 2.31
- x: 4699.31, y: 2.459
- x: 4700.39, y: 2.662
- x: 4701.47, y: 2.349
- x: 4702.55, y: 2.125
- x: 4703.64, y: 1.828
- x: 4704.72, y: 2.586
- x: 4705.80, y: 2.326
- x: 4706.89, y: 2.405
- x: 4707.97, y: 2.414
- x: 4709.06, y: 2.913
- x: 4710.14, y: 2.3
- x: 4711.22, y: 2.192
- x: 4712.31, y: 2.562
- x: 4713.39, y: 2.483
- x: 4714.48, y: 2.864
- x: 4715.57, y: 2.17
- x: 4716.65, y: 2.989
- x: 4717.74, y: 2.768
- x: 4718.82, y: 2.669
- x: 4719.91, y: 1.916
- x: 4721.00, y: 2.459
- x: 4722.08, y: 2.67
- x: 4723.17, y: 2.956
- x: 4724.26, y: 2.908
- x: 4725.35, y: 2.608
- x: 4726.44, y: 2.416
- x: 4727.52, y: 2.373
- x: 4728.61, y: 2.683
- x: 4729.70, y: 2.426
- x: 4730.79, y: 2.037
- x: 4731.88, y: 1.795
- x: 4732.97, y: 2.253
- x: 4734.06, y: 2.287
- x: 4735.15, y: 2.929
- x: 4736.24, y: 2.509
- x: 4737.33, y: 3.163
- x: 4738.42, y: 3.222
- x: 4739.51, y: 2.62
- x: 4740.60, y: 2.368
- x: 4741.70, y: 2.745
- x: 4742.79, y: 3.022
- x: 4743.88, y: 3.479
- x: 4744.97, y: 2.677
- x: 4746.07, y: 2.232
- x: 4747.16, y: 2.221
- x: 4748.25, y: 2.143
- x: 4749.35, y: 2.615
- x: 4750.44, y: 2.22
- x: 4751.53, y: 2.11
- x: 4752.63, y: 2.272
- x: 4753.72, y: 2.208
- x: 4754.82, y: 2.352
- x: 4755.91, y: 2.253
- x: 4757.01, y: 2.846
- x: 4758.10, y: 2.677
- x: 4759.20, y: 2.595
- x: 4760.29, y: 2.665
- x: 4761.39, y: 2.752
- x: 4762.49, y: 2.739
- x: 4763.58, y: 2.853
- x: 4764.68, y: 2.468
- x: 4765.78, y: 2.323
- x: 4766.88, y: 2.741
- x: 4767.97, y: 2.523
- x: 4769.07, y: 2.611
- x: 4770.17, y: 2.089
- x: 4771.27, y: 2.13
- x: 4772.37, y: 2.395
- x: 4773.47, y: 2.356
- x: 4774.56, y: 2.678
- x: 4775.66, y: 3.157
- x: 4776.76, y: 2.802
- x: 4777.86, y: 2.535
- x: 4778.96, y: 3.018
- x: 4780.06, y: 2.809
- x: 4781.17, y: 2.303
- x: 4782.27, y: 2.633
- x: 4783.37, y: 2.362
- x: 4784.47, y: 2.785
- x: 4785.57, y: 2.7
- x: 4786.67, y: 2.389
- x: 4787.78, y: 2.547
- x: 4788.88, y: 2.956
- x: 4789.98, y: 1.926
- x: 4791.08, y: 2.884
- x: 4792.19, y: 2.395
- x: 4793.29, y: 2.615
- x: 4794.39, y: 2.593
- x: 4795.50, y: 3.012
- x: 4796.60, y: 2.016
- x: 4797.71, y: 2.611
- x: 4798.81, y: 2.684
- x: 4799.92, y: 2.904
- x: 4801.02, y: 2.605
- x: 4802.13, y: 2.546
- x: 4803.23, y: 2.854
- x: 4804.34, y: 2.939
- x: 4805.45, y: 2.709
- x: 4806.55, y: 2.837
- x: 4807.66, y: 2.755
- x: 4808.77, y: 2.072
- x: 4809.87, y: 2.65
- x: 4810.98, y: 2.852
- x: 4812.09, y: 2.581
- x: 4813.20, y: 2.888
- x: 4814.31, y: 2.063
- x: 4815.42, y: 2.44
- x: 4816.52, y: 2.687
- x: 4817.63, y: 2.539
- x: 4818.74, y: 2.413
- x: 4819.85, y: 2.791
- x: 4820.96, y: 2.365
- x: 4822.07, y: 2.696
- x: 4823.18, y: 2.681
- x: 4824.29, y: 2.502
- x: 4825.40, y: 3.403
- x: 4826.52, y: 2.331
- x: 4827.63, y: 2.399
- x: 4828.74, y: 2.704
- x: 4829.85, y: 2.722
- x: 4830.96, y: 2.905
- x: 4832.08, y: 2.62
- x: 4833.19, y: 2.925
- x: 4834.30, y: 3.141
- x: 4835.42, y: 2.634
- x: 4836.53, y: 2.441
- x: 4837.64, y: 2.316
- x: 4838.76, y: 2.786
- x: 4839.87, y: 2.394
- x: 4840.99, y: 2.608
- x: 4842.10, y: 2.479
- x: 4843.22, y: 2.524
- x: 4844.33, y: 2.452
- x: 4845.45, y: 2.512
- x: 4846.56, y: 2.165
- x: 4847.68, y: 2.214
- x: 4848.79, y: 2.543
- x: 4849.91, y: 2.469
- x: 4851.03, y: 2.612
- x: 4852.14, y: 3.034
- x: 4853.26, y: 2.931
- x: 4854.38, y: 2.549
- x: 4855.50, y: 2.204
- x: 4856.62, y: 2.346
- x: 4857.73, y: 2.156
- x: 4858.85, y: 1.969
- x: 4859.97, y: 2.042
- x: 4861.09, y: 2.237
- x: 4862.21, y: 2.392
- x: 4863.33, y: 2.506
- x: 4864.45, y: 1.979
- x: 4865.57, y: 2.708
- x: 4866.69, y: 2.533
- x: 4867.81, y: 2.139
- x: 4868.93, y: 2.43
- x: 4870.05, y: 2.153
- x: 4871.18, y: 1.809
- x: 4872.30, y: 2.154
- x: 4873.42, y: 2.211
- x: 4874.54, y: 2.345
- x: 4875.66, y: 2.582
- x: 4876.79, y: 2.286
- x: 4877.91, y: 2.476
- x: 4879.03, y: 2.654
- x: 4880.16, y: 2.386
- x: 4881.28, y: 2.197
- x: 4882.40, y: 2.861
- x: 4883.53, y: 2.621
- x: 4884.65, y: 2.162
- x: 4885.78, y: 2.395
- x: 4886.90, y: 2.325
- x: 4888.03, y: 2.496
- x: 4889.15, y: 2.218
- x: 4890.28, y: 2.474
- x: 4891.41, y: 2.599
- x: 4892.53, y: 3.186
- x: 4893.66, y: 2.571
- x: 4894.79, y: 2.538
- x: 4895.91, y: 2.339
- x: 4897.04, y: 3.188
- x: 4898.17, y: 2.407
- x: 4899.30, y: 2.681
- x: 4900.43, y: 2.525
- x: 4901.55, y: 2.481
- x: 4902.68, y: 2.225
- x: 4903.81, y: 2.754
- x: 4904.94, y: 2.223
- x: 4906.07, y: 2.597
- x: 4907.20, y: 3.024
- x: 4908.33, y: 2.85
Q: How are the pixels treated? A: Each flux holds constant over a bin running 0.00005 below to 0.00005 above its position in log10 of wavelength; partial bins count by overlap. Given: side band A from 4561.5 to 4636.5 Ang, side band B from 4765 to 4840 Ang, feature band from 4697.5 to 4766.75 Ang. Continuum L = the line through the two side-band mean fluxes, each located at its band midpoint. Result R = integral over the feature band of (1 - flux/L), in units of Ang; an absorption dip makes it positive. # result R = 1.91 Ang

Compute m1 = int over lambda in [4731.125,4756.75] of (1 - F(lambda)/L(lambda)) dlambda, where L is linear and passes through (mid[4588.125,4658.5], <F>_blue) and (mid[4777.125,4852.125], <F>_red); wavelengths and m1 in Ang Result 0.78 Ang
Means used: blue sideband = 2.55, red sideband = 2.61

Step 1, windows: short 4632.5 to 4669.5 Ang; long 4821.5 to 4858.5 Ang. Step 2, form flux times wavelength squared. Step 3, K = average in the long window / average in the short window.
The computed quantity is 1.1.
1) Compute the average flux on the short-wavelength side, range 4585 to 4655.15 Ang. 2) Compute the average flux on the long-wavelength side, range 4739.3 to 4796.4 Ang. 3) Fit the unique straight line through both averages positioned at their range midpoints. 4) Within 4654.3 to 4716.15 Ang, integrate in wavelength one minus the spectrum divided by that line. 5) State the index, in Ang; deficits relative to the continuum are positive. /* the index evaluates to 2.21 Ang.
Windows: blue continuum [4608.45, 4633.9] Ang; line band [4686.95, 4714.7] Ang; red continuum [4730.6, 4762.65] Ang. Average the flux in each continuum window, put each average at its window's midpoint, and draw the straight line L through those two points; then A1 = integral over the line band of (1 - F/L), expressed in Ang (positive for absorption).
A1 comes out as 1.2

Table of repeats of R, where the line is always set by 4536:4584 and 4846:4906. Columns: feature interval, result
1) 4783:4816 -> -2.2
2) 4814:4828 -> -0.7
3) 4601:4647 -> -1.8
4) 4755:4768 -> -0.8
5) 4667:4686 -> 0.4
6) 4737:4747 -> -1.4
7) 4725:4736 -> 0.4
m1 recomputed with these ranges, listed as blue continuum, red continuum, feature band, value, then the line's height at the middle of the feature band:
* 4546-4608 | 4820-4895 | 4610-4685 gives -1.0 Ang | 2.49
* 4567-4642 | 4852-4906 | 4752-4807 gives -2.8 Ang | 2.47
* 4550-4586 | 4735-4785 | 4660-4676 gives 0.8 Ang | 2.54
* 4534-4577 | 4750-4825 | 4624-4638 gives -0.1 Ang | 2.54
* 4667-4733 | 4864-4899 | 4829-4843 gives -1.3 Ang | 2.44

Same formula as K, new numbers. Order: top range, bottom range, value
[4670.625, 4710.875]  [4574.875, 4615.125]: 1.03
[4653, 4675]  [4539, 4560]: 1.05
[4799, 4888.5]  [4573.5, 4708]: 1.10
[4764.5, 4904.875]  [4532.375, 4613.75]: 1.13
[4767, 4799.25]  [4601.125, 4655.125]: 1.07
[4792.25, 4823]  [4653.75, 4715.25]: 1.12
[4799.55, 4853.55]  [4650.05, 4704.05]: 1.14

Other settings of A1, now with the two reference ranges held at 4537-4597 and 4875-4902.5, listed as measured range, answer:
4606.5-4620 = -0.7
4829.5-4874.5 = 1.3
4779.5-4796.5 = -0.4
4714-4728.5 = -0.5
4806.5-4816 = -0.2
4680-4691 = 0.7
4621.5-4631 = -0.3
